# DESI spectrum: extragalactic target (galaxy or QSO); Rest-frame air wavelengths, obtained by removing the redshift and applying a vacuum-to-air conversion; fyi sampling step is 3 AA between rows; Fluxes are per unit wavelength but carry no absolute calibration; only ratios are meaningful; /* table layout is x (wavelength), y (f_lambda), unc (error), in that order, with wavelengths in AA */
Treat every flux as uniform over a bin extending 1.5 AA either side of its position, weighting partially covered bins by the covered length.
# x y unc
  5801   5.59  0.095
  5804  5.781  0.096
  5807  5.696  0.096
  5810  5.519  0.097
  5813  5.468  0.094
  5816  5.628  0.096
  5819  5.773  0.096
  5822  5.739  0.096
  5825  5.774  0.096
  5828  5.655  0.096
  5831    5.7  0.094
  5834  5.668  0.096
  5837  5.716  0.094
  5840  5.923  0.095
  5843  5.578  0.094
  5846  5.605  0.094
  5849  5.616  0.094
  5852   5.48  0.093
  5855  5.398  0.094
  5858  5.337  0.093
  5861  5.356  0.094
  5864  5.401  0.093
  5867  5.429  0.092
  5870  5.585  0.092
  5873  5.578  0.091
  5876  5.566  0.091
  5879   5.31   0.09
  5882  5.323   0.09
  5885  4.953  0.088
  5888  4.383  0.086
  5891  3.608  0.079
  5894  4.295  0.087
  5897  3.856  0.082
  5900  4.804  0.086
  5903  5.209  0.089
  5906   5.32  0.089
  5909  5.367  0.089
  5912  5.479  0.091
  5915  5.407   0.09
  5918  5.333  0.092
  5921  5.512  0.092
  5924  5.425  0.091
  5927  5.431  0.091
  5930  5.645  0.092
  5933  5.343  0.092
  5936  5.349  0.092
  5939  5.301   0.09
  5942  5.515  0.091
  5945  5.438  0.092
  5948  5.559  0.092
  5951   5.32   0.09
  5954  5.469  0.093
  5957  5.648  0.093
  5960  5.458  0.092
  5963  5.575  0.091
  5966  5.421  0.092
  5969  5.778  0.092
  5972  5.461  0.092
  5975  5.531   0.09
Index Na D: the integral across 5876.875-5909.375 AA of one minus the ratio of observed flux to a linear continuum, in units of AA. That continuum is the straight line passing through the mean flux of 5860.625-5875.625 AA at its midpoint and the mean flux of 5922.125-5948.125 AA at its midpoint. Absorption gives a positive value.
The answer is 4.2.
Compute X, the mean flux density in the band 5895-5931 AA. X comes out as 5.21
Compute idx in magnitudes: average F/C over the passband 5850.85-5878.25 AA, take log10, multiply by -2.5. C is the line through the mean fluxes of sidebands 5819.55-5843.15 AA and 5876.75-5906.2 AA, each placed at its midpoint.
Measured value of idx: -0.06 mag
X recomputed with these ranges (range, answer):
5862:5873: 5.48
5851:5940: 5.19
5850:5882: 5.44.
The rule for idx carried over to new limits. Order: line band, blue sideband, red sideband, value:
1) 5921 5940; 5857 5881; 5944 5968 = 0.01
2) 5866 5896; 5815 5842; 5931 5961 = 0.13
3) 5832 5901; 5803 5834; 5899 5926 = 0.06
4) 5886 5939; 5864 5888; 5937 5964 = 0.07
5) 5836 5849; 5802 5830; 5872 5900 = -0.07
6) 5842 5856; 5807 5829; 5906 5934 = 0.01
